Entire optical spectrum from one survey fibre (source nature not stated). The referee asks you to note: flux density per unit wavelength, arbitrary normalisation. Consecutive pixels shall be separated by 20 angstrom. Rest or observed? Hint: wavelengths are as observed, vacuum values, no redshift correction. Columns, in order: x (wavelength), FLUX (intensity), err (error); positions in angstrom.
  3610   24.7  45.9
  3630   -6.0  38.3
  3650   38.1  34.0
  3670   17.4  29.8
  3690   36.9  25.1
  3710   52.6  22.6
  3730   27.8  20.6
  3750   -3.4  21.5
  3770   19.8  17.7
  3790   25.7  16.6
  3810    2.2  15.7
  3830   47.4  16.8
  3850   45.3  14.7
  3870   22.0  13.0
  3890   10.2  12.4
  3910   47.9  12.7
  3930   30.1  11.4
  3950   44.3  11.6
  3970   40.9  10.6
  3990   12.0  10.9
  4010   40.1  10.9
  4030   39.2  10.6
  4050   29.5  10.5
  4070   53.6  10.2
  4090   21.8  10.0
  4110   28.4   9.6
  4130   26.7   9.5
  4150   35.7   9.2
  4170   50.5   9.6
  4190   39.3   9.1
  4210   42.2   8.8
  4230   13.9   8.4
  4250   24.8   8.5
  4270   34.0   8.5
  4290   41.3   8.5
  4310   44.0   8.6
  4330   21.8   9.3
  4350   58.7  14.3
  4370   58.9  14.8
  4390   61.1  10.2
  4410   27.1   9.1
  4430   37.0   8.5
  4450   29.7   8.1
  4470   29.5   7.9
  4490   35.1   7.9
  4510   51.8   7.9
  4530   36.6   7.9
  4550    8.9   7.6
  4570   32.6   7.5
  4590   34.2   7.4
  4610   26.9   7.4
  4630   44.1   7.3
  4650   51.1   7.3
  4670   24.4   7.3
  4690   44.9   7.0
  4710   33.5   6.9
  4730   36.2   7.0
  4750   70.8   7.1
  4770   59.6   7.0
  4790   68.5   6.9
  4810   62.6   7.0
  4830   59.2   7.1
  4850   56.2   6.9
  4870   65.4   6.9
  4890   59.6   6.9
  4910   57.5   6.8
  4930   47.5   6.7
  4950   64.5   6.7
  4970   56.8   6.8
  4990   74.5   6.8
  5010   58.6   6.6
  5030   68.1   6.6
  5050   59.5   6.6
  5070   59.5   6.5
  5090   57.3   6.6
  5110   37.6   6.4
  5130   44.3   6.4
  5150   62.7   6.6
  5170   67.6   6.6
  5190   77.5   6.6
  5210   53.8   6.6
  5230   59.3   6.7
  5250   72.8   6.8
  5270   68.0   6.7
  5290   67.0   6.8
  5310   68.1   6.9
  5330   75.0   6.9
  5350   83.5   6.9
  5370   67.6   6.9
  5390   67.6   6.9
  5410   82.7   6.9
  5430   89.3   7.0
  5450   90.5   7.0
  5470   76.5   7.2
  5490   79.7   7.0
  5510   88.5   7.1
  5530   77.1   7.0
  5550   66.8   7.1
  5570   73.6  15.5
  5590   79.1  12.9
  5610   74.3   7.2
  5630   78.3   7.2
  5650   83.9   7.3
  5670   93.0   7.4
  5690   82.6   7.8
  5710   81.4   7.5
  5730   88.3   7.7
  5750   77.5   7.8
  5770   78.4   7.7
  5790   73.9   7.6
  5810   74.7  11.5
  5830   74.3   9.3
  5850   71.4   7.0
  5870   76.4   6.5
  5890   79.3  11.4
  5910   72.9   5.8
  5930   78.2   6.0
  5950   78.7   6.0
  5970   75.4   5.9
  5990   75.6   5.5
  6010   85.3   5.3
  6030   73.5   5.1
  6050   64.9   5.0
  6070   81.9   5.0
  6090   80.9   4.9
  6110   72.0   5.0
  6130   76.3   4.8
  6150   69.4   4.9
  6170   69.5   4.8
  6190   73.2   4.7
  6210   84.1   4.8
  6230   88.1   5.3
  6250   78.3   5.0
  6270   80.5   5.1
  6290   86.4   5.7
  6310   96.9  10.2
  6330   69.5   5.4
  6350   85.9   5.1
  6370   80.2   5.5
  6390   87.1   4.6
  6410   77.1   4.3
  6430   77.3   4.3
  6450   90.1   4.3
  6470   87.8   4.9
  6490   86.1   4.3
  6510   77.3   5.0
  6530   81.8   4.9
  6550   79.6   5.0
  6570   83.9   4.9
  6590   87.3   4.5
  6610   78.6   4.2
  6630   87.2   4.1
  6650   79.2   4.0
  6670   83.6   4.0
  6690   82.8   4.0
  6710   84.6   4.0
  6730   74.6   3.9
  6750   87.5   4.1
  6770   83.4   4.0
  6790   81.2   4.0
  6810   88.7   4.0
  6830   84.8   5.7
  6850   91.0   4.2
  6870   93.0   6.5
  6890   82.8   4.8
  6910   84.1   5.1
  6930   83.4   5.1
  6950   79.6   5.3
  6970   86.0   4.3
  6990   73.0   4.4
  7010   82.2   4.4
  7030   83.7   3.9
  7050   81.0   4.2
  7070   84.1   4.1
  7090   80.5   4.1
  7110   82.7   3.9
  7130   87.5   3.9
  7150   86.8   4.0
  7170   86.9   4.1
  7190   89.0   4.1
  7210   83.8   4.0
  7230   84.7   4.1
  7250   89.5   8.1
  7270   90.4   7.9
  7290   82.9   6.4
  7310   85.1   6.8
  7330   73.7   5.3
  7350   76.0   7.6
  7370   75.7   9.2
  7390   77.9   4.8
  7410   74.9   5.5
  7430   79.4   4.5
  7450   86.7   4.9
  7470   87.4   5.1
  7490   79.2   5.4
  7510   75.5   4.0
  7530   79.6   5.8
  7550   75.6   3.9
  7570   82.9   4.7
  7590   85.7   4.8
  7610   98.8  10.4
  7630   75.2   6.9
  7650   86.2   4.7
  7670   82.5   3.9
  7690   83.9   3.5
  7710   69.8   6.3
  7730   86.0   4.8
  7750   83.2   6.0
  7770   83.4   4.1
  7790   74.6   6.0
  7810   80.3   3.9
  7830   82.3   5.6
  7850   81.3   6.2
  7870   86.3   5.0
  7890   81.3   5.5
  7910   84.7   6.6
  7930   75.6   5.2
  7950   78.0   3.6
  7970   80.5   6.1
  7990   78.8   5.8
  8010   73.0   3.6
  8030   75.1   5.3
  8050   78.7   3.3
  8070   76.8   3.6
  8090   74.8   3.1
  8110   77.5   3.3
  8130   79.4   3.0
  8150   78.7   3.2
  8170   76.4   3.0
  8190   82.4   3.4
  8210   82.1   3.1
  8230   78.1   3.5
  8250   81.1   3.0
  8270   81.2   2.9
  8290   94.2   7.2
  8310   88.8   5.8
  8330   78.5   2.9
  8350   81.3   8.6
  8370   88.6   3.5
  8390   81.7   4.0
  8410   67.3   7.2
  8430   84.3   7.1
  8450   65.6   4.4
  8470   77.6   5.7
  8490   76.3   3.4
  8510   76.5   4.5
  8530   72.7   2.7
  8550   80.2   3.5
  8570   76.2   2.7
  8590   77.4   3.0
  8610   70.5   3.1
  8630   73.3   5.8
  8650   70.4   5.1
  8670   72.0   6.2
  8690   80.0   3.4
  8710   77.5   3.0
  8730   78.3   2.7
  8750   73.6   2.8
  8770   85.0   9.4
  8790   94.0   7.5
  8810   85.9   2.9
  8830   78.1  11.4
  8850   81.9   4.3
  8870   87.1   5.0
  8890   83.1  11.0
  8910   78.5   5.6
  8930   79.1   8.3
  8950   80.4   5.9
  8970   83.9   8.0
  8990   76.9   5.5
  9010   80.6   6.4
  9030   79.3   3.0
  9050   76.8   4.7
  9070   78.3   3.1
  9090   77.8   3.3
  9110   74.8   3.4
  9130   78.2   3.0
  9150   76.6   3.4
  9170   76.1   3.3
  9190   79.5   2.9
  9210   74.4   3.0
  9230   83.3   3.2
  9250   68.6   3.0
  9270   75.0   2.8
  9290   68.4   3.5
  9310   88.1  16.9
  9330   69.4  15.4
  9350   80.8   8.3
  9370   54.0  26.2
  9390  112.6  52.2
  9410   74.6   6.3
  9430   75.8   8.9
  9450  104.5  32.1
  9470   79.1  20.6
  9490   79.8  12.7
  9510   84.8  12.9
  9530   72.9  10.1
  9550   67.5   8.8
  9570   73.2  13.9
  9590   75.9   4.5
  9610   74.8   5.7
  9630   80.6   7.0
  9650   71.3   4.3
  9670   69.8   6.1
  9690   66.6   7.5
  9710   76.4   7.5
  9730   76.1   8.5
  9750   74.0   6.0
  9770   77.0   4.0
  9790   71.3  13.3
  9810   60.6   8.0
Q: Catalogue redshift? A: 0.187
